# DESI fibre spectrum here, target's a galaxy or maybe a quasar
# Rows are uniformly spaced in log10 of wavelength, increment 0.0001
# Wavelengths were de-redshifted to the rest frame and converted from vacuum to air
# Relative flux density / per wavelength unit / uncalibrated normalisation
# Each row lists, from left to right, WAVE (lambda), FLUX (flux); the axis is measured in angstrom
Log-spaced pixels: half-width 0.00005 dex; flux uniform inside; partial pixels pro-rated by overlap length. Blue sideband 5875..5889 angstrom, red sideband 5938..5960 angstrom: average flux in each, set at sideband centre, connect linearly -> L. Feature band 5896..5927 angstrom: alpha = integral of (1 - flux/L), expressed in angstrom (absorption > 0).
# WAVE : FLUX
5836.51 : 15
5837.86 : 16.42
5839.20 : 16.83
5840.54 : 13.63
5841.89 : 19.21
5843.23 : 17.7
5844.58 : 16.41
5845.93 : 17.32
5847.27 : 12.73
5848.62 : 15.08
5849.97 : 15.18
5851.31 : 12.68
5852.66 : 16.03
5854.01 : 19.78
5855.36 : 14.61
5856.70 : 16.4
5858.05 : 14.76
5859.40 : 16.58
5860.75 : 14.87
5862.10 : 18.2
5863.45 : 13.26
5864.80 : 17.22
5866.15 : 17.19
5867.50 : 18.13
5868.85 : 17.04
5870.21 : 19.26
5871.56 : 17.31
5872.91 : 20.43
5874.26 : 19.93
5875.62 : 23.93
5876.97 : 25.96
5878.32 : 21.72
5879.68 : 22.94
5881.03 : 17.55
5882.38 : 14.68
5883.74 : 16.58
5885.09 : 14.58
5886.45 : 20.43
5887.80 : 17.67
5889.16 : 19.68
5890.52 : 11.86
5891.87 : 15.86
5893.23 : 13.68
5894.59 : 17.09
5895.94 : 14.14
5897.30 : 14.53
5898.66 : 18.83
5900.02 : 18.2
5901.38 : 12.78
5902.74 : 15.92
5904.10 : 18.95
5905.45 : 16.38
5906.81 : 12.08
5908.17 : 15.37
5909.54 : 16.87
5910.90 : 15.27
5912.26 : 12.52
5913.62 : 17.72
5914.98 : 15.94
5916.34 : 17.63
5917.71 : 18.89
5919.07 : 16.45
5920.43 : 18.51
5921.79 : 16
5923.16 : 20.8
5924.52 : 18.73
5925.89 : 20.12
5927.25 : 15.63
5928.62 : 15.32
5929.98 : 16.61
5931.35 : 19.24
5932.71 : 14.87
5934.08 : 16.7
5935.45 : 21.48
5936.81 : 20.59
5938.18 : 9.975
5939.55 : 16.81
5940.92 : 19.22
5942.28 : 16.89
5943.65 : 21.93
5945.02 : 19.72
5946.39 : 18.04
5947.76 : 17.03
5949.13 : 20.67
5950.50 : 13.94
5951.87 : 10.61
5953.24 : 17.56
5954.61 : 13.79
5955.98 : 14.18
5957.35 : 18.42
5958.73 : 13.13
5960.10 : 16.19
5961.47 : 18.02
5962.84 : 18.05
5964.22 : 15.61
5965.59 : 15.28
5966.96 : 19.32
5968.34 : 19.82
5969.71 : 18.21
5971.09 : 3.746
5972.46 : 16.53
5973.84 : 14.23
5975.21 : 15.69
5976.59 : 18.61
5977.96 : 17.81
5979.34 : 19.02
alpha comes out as 2.6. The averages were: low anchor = 19.6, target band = 16.7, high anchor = 16.5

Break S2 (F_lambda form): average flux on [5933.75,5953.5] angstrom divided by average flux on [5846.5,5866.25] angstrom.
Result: 1.12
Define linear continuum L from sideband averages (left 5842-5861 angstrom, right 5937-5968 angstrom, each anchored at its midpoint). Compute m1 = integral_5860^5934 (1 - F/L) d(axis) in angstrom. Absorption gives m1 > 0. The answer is -4.72 angstrom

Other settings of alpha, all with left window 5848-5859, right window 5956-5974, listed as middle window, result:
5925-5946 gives -2.51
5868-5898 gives -4.54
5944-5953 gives -0.61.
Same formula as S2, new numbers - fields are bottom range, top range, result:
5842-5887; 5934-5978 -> 0.95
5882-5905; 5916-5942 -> 1.08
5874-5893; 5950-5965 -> 0.83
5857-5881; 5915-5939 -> 0.93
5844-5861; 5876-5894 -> 1.16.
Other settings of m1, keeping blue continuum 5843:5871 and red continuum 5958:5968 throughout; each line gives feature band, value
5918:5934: -0.98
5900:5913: 0.86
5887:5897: 0.37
